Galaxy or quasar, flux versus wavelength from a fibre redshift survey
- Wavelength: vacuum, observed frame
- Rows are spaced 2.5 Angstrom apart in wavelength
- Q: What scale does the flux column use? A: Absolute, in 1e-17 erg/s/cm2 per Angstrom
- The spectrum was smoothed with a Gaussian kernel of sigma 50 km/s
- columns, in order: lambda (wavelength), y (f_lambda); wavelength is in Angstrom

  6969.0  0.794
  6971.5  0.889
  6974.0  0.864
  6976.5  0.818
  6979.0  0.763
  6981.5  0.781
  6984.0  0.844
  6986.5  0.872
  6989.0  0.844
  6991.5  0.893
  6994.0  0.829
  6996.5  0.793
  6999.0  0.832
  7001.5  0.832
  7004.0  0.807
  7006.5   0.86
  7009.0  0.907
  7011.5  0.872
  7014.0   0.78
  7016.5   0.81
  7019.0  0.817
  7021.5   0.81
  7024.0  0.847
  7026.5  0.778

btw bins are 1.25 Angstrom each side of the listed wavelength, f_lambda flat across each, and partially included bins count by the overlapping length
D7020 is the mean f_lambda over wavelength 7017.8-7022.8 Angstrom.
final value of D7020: 0.814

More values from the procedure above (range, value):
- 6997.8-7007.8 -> 0.833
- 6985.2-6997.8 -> 0.846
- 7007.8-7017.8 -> 0.842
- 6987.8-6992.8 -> 0.868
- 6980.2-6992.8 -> 0.846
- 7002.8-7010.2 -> 0.858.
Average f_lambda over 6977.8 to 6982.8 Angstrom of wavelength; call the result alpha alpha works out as 0.773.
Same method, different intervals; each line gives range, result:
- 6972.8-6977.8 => 0.84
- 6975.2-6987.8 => 0.816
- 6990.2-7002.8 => 0.836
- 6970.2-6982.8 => 0.823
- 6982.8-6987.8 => 0.858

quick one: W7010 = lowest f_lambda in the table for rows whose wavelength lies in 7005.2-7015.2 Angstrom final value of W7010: 0.78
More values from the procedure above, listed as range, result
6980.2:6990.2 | 0.781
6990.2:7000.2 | 0.793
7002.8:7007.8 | 0.807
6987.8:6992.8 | 0.844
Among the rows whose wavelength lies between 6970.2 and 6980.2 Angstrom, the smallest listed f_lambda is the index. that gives 0.763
